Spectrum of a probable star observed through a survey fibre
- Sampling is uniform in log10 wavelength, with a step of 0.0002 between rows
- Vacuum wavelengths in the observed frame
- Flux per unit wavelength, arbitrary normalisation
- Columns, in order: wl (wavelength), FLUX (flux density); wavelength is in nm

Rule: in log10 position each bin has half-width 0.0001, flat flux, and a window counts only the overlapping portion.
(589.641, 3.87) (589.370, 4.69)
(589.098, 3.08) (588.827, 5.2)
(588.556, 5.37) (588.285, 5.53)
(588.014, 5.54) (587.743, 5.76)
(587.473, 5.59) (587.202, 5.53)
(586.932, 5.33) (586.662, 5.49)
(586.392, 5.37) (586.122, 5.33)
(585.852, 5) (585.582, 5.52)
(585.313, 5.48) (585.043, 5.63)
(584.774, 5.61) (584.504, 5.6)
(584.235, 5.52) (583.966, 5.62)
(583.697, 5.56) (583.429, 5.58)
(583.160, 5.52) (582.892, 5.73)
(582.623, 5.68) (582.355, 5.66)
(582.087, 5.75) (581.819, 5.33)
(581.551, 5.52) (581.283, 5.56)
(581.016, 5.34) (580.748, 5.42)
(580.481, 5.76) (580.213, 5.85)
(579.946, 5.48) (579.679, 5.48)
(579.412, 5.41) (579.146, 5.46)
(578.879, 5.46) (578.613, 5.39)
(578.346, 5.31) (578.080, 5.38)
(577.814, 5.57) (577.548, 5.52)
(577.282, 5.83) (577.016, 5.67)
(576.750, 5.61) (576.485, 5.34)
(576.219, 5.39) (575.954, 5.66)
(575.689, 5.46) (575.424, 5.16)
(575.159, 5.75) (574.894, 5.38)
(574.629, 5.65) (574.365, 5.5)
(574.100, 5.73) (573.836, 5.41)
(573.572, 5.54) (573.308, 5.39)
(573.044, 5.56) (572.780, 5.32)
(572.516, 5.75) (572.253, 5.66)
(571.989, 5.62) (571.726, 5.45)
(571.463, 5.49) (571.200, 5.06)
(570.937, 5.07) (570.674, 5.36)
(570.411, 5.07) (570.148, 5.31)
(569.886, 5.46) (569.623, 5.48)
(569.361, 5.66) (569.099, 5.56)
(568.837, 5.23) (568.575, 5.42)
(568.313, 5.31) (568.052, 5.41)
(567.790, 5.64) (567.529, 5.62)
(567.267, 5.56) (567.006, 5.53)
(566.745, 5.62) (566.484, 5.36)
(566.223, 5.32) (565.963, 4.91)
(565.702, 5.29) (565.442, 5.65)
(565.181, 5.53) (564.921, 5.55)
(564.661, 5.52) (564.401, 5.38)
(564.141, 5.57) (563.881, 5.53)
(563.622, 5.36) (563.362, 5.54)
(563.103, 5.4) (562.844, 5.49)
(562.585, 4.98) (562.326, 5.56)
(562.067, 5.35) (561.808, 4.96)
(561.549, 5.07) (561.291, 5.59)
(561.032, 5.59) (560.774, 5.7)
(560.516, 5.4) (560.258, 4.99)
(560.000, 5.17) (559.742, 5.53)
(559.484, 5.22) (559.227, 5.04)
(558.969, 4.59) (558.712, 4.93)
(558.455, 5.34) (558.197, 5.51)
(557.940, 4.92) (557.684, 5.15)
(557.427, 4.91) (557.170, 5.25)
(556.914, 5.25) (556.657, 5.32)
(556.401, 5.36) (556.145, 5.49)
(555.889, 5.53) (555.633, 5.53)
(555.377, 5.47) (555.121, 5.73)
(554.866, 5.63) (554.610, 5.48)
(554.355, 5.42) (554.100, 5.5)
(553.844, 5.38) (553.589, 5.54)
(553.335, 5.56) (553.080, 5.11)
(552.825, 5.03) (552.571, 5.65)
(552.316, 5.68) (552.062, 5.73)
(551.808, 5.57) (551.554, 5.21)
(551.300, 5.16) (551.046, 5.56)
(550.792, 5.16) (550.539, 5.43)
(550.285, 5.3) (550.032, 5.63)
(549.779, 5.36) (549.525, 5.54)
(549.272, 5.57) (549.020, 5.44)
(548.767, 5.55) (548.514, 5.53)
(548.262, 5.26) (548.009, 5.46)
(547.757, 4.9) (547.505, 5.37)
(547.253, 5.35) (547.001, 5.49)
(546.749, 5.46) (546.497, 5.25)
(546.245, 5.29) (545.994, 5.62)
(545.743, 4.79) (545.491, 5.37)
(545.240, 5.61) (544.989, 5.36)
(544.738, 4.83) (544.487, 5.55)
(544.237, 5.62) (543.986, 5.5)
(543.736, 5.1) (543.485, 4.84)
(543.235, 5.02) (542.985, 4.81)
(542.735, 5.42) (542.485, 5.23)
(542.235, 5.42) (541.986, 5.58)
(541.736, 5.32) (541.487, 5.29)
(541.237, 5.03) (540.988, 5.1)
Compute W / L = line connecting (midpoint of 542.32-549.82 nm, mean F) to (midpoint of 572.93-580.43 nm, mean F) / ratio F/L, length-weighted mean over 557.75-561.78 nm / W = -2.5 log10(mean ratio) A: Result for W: 0.04 mag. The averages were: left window 5.32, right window 5.51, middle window 5.23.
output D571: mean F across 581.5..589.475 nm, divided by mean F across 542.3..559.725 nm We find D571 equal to 1.01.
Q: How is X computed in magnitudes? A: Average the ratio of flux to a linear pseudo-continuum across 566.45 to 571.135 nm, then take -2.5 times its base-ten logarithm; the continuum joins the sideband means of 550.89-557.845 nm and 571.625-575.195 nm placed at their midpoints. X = 0.018 mag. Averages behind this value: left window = 5.41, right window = 5.55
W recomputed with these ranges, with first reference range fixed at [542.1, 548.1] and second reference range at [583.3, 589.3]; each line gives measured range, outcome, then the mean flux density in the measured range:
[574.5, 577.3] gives -0.036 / 5.52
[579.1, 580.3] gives -0.036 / 5.53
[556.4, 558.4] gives 0.021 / 5.2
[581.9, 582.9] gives -0.063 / 5.68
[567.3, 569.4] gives -0.030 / 5.48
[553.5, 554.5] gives -0.032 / 5.46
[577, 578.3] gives -0.044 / 5.57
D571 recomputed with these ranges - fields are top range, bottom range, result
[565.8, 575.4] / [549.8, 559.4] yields 1.02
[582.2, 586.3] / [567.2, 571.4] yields 1.03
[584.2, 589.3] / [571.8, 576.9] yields 0.97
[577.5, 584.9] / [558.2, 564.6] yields 1.04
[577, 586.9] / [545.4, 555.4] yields 1.02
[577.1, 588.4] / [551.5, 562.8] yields 1.03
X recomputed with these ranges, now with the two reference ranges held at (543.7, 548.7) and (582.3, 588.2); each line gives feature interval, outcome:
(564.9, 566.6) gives 0.01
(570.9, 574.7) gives 0.00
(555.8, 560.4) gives 0.04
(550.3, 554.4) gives -0.01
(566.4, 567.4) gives -0.02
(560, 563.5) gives 0.01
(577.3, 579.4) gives 0.01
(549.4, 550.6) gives -0.02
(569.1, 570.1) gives -0.01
